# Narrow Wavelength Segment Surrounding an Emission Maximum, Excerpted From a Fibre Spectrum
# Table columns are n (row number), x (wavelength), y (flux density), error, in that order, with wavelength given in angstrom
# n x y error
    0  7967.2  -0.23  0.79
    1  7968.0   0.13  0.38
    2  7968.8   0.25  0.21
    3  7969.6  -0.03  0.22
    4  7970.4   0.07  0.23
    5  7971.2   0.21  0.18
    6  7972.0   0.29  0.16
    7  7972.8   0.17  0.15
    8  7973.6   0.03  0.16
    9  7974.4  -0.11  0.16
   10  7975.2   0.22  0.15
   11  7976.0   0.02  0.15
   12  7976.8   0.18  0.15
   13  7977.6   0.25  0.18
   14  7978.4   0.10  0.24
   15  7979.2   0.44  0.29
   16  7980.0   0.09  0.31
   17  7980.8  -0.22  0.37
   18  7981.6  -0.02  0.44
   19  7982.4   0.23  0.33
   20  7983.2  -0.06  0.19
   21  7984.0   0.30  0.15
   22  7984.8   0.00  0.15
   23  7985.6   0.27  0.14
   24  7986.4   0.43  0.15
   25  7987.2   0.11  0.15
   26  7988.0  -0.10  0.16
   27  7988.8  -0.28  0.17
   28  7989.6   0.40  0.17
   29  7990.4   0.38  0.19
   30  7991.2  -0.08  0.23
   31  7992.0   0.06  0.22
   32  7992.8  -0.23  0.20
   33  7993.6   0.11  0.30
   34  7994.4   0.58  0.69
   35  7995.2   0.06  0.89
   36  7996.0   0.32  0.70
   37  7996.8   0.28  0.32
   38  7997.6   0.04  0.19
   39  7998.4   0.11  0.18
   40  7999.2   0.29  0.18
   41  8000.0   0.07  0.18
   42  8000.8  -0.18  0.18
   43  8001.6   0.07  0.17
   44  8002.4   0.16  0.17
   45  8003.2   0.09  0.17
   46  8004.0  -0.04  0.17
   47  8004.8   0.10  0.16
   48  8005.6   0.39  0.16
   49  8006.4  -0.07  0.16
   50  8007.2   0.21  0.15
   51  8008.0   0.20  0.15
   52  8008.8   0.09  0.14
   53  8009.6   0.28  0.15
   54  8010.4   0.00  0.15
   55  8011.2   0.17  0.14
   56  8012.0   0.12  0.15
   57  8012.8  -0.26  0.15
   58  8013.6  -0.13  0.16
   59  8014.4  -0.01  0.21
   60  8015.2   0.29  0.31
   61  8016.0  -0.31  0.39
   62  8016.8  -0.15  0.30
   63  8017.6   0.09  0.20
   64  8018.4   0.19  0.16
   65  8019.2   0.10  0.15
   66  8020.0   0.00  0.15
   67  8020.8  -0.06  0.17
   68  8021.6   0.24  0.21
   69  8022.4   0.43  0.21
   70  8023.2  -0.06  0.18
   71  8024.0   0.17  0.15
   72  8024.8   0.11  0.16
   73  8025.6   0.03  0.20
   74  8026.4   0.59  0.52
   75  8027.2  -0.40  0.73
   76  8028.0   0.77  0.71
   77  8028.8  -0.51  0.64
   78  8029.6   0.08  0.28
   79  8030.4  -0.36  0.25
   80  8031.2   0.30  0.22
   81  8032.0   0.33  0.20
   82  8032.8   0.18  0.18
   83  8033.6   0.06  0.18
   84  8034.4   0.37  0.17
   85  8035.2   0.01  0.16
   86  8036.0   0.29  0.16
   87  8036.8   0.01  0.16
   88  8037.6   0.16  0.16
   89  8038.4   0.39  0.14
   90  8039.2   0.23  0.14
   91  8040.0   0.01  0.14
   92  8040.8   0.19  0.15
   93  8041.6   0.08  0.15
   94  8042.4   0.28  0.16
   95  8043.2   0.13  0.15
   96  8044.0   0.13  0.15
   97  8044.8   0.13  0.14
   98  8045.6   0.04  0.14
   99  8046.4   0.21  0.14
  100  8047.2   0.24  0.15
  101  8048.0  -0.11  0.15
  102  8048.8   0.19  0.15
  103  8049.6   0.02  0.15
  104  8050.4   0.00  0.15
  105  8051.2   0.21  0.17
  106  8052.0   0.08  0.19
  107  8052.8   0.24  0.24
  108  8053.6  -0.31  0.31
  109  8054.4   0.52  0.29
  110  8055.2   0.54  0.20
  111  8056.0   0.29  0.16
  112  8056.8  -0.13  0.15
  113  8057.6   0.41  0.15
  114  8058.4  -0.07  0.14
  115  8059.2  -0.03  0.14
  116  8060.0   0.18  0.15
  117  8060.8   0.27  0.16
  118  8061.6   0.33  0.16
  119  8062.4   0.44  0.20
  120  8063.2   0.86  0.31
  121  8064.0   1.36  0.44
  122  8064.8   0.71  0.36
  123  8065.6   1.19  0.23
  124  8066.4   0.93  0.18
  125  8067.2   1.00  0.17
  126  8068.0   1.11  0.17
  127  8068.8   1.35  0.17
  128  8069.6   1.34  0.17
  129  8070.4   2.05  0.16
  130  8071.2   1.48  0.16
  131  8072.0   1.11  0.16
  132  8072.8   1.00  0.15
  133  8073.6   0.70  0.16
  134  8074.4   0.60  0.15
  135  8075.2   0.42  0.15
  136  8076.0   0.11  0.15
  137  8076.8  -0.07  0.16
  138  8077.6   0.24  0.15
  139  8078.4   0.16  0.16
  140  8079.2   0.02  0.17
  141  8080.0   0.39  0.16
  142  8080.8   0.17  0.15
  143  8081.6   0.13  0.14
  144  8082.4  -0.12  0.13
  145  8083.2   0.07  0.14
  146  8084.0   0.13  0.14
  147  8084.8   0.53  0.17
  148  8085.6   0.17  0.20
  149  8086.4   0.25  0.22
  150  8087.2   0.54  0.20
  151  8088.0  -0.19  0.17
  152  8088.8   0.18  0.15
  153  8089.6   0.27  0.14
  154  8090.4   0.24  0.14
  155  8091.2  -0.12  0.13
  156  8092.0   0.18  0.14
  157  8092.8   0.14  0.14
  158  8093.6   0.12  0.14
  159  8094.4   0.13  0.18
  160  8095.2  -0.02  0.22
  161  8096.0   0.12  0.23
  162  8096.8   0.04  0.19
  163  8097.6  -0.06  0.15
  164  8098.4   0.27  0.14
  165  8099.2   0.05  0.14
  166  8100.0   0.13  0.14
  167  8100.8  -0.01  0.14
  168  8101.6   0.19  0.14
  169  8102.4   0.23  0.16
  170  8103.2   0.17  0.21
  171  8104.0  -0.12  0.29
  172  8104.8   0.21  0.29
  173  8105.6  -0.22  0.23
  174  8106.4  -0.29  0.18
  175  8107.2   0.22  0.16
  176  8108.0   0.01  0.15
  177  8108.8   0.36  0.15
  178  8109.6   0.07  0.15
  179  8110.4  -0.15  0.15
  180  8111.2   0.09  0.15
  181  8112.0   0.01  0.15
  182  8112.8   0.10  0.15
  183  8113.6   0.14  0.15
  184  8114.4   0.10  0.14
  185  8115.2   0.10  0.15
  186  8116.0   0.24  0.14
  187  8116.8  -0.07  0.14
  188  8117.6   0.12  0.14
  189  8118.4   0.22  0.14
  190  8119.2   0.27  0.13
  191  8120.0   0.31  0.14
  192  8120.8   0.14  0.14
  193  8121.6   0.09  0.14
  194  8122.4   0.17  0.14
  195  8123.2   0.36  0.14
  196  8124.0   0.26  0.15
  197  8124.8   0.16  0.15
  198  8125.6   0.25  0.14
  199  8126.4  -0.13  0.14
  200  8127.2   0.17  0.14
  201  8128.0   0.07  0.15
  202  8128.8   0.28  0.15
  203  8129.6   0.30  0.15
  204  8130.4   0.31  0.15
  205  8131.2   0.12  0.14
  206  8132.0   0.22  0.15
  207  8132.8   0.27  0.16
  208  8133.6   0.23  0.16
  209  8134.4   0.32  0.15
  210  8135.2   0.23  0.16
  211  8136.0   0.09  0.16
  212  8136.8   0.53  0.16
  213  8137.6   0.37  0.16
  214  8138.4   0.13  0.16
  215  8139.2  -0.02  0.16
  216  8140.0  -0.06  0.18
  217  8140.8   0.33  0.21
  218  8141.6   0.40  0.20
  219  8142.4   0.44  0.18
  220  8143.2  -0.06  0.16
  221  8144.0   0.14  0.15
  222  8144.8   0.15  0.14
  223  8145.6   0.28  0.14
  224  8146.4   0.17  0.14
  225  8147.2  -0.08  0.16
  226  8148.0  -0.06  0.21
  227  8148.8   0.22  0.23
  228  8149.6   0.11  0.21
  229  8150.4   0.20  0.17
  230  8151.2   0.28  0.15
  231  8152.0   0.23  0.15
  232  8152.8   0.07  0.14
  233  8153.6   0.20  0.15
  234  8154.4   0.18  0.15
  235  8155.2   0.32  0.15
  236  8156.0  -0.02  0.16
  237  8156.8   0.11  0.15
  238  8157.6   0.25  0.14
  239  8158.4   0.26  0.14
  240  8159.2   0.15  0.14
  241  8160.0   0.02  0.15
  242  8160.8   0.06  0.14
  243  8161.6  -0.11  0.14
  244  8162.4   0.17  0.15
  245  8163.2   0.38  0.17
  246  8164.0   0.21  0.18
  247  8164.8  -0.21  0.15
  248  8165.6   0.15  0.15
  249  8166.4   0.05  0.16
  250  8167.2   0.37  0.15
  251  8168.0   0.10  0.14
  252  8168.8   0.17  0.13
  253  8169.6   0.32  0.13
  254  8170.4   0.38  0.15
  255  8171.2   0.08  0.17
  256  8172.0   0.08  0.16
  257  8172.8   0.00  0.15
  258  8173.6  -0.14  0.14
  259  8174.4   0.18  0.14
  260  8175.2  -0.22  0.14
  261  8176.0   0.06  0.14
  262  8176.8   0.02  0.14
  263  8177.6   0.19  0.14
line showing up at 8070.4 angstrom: [O II]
